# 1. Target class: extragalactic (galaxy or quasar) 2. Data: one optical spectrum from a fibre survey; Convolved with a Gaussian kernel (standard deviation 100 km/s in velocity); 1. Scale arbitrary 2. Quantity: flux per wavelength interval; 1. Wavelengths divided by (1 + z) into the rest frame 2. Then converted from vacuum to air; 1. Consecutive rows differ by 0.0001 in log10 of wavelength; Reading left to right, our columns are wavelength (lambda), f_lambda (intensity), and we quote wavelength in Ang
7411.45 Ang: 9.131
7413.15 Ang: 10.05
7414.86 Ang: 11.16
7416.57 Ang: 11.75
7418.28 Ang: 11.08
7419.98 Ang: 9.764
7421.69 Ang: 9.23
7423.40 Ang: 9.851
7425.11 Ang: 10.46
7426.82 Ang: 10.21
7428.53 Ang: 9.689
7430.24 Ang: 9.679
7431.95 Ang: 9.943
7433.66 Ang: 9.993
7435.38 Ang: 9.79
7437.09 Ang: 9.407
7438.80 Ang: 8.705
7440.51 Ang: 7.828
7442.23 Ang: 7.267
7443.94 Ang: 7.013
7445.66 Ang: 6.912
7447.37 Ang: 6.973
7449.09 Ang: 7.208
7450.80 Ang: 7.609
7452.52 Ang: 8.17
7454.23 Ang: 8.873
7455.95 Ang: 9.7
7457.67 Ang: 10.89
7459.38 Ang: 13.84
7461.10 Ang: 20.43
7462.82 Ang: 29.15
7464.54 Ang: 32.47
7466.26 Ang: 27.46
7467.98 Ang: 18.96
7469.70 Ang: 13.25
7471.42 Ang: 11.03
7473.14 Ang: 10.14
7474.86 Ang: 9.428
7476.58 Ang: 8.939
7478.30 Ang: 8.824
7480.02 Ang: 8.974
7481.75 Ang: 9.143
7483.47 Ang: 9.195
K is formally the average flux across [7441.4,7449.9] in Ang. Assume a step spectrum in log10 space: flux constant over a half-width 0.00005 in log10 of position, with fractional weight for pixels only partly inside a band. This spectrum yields 7.07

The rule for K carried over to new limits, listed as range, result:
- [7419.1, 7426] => 9.84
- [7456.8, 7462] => 15.2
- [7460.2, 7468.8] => 25.7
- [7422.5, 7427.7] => 10.2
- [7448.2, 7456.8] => 8.31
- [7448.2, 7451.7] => 7.41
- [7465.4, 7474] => 16.2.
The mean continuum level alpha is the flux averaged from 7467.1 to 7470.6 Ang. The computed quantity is 16.1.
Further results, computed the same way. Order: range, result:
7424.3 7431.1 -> 10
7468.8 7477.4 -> 10.6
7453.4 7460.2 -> 10.8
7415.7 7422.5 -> 10.5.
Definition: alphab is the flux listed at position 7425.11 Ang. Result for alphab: 10.46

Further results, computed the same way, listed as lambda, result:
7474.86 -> 9.428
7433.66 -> 9.993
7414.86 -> 11.16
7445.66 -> 6.912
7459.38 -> 13.84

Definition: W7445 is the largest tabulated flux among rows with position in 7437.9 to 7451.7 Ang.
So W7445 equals 8.705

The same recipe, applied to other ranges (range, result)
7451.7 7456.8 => 9.7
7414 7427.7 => 11.75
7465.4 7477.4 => 27.46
